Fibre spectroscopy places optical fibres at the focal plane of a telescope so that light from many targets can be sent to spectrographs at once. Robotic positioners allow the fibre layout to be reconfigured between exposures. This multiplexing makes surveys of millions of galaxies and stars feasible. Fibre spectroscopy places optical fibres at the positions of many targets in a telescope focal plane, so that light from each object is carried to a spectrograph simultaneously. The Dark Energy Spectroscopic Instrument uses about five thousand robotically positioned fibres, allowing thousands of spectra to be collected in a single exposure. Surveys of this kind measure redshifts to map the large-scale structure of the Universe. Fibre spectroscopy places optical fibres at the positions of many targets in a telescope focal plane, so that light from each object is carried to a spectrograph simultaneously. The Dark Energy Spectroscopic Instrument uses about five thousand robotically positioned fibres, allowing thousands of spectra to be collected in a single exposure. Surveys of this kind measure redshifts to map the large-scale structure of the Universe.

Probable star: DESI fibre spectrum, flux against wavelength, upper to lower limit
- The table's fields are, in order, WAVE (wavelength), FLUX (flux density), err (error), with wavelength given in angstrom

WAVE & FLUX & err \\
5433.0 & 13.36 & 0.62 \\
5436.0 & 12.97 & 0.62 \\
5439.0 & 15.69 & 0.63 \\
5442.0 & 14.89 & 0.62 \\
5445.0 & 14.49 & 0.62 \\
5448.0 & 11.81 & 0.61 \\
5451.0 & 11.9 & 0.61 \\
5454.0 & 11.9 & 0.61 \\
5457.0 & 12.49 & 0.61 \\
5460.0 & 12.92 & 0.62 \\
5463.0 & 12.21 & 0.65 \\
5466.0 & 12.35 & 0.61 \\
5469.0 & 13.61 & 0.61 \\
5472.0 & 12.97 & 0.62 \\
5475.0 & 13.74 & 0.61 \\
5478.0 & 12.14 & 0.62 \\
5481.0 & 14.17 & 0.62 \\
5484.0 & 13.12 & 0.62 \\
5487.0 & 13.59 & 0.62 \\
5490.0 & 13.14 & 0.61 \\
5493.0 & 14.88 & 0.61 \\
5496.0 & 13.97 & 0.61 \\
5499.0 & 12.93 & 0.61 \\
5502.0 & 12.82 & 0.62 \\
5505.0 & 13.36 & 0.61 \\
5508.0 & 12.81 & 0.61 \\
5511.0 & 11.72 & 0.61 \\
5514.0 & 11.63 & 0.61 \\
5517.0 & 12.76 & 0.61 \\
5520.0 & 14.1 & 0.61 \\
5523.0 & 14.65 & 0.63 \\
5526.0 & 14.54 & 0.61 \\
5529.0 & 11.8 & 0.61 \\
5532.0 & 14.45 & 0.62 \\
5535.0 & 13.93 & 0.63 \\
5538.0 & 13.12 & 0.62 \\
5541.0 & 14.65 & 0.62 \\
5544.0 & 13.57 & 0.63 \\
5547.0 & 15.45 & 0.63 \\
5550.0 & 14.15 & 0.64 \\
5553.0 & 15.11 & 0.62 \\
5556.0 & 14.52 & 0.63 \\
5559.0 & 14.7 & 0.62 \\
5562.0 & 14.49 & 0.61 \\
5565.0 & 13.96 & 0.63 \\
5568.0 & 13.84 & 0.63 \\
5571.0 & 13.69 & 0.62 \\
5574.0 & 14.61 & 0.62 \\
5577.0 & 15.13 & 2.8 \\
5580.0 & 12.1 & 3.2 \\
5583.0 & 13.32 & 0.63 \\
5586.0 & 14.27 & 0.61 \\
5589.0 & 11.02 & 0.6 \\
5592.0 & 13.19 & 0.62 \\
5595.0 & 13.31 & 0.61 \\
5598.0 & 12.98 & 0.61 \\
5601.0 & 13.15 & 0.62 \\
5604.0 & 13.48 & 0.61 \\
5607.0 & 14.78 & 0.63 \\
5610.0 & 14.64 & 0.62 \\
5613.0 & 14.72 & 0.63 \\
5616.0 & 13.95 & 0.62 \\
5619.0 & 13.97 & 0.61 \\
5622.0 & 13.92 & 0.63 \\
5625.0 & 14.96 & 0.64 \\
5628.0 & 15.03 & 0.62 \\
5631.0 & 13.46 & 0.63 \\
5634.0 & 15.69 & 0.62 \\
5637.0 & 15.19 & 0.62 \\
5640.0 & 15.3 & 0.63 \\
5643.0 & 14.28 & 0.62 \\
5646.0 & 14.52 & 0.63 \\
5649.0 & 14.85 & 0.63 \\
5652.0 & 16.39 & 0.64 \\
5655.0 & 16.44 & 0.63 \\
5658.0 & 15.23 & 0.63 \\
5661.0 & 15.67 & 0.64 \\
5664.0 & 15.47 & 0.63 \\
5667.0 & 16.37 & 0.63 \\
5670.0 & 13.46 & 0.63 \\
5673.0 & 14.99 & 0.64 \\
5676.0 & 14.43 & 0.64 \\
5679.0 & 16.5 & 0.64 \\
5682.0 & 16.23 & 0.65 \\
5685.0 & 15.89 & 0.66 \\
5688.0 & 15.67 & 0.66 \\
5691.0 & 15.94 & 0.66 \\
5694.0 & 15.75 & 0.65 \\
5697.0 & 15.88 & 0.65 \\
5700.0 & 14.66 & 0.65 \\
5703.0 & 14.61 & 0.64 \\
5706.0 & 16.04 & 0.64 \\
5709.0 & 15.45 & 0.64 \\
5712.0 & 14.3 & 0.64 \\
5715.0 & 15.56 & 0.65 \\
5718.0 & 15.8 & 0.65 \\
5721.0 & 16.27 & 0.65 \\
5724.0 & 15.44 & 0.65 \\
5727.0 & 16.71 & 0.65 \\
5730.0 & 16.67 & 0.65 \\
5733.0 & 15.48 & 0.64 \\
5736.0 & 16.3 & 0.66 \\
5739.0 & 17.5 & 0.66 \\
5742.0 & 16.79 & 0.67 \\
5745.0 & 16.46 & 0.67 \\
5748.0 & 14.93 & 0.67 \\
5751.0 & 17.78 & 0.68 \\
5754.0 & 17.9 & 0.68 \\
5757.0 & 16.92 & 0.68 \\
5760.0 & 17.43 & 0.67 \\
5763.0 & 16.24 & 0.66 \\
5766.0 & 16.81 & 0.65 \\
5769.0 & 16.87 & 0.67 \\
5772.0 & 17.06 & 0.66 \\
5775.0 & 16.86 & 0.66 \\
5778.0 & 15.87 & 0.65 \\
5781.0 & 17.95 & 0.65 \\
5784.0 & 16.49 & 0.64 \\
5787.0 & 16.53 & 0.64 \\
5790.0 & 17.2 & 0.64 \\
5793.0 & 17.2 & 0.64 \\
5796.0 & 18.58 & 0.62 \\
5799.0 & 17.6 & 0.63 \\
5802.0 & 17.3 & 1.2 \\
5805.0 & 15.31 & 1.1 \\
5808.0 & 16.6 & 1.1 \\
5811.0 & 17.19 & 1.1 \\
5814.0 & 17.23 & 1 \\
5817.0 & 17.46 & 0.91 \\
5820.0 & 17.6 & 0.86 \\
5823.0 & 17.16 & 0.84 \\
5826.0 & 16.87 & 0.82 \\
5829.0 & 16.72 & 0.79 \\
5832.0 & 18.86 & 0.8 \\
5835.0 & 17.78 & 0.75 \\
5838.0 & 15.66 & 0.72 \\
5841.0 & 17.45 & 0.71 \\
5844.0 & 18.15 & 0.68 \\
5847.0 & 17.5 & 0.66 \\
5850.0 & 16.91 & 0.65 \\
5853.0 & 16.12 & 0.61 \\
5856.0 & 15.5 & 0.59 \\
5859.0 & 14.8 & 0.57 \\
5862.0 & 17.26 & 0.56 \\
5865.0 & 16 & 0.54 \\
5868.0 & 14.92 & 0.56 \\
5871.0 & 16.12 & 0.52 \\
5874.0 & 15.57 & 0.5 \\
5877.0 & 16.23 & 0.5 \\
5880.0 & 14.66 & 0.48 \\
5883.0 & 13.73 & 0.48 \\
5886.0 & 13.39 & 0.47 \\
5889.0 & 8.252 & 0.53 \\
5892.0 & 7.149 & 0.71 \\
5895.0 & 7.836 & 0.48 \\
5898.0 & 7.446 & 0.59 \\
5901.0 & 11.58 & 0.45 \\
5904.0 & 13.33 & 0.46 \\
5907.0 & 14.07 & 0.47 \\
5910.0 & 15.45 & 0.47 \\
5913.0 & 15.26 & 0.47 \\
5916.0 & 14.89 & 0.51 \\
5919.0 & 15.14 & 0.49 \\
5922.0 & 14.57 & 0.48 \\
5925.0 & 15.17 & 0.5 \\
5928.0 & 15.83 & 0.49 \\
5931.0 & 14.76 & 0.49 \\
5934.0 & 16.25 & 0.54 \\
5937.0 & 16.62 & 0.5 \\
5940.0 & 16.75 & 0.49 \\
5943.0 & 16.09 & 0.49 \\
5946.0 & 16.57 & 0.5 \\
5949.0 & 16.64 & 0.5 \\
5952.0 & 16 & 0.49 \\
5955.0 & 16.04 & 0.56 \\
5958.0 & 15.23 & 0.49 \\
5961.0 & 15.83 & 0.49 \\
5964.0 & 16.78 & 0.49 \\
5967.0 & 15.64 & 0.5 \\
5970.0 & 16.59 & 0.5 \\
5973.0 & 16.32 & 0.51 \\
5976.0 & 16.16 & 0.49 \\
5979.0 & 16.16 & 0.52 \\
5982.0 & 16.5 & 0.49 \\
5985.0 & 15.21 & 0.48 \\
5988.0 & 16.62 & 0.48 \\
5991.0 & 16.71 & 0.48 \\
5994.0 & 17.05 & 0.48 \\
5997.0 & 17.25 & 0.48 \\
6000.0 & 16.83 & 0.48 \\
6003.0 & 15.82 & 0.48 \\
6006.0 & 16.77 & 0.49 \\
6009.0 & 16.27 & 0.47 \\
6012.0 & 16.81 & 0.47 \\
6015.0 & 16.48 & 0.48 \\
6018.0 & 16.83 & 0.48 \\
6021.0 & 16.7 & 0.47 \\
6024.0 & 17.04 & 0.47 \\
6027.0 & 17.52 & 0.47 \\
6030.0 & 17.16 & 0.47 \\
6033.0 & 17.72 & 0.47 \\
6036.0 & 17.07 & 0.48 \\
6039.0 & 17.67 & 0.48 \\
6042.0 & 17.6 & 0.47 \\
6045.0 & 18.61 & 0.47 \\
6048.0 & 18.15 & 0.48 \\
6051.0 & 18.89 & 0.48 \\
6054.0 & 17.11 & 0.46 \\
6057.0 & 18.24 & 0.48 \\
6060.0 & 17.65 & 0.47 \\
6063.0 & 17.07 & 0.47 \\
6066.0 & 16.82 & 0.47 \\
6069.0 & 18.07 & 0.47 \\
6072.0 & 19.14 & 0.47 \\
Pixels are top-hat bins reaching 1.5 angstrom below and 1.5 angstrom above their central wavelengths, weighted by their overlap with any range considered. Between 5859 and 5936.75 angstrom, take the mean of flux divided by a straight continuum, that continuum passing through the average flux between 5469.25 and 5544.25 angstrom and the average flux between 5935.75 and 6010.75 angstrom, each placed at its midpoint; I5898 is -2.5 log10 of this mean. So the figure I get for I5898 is 0.15 mag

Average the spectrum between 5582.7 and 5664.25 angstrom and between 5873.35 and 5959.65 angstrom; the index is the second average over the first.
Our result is 0.98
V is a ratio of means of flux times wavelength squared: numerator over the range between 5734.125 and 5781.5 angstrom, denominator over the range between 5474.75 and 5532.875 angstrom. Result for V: 1.38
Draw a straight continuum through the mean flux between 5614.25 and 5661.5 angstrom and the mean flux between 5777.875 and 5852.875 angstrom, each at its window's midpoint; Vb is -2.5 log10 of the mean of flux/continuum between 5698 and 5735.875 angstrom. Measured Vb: 0.021 mag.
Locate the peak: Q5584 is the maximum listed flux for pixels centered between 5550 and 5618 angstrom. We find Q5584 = 15.13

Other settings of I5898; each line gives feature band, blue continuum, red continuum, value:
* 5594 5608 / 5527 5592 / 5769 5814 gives 0.07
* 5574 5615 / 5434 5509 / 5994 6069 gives 0.04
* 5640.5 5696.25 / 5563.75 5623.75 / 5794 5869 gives -0.05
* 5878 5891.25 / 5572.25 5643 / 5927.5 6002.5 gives 0.26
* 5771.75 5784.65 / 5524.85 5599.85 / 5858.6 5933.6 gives -0.22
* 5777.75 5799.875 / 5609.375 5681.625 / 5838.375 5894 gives -0.15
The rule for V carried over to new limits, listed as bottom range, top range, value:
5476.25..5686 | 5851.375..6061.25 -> 1.26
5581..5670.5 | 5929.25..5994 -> 1.26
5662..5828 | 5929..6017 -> 1.08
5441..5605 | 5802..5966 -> 1.30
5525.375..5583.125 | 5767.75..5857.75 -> 1.33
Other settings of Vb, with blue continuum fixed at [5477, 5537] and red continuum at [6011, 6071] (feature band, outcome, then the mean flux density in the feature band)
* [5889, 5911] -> 0.46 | 10.7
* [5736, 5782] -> -0.11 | 16.9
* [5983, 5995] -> 0.05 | 16.4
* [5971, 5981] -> 0.05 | 16.2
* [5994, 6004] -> 0.03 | 16.7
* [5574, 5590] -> 0.04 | 13.4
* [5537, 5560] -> -0.06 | 14.4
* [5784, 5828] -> -0.10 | 17.1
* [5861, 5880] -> 0.02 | 15.9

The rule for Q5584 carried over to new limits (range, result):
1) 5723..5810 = 18.58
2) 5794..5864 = 18.86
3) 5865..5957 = 16.75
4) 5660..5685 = 16.5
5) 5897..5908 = 14.07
